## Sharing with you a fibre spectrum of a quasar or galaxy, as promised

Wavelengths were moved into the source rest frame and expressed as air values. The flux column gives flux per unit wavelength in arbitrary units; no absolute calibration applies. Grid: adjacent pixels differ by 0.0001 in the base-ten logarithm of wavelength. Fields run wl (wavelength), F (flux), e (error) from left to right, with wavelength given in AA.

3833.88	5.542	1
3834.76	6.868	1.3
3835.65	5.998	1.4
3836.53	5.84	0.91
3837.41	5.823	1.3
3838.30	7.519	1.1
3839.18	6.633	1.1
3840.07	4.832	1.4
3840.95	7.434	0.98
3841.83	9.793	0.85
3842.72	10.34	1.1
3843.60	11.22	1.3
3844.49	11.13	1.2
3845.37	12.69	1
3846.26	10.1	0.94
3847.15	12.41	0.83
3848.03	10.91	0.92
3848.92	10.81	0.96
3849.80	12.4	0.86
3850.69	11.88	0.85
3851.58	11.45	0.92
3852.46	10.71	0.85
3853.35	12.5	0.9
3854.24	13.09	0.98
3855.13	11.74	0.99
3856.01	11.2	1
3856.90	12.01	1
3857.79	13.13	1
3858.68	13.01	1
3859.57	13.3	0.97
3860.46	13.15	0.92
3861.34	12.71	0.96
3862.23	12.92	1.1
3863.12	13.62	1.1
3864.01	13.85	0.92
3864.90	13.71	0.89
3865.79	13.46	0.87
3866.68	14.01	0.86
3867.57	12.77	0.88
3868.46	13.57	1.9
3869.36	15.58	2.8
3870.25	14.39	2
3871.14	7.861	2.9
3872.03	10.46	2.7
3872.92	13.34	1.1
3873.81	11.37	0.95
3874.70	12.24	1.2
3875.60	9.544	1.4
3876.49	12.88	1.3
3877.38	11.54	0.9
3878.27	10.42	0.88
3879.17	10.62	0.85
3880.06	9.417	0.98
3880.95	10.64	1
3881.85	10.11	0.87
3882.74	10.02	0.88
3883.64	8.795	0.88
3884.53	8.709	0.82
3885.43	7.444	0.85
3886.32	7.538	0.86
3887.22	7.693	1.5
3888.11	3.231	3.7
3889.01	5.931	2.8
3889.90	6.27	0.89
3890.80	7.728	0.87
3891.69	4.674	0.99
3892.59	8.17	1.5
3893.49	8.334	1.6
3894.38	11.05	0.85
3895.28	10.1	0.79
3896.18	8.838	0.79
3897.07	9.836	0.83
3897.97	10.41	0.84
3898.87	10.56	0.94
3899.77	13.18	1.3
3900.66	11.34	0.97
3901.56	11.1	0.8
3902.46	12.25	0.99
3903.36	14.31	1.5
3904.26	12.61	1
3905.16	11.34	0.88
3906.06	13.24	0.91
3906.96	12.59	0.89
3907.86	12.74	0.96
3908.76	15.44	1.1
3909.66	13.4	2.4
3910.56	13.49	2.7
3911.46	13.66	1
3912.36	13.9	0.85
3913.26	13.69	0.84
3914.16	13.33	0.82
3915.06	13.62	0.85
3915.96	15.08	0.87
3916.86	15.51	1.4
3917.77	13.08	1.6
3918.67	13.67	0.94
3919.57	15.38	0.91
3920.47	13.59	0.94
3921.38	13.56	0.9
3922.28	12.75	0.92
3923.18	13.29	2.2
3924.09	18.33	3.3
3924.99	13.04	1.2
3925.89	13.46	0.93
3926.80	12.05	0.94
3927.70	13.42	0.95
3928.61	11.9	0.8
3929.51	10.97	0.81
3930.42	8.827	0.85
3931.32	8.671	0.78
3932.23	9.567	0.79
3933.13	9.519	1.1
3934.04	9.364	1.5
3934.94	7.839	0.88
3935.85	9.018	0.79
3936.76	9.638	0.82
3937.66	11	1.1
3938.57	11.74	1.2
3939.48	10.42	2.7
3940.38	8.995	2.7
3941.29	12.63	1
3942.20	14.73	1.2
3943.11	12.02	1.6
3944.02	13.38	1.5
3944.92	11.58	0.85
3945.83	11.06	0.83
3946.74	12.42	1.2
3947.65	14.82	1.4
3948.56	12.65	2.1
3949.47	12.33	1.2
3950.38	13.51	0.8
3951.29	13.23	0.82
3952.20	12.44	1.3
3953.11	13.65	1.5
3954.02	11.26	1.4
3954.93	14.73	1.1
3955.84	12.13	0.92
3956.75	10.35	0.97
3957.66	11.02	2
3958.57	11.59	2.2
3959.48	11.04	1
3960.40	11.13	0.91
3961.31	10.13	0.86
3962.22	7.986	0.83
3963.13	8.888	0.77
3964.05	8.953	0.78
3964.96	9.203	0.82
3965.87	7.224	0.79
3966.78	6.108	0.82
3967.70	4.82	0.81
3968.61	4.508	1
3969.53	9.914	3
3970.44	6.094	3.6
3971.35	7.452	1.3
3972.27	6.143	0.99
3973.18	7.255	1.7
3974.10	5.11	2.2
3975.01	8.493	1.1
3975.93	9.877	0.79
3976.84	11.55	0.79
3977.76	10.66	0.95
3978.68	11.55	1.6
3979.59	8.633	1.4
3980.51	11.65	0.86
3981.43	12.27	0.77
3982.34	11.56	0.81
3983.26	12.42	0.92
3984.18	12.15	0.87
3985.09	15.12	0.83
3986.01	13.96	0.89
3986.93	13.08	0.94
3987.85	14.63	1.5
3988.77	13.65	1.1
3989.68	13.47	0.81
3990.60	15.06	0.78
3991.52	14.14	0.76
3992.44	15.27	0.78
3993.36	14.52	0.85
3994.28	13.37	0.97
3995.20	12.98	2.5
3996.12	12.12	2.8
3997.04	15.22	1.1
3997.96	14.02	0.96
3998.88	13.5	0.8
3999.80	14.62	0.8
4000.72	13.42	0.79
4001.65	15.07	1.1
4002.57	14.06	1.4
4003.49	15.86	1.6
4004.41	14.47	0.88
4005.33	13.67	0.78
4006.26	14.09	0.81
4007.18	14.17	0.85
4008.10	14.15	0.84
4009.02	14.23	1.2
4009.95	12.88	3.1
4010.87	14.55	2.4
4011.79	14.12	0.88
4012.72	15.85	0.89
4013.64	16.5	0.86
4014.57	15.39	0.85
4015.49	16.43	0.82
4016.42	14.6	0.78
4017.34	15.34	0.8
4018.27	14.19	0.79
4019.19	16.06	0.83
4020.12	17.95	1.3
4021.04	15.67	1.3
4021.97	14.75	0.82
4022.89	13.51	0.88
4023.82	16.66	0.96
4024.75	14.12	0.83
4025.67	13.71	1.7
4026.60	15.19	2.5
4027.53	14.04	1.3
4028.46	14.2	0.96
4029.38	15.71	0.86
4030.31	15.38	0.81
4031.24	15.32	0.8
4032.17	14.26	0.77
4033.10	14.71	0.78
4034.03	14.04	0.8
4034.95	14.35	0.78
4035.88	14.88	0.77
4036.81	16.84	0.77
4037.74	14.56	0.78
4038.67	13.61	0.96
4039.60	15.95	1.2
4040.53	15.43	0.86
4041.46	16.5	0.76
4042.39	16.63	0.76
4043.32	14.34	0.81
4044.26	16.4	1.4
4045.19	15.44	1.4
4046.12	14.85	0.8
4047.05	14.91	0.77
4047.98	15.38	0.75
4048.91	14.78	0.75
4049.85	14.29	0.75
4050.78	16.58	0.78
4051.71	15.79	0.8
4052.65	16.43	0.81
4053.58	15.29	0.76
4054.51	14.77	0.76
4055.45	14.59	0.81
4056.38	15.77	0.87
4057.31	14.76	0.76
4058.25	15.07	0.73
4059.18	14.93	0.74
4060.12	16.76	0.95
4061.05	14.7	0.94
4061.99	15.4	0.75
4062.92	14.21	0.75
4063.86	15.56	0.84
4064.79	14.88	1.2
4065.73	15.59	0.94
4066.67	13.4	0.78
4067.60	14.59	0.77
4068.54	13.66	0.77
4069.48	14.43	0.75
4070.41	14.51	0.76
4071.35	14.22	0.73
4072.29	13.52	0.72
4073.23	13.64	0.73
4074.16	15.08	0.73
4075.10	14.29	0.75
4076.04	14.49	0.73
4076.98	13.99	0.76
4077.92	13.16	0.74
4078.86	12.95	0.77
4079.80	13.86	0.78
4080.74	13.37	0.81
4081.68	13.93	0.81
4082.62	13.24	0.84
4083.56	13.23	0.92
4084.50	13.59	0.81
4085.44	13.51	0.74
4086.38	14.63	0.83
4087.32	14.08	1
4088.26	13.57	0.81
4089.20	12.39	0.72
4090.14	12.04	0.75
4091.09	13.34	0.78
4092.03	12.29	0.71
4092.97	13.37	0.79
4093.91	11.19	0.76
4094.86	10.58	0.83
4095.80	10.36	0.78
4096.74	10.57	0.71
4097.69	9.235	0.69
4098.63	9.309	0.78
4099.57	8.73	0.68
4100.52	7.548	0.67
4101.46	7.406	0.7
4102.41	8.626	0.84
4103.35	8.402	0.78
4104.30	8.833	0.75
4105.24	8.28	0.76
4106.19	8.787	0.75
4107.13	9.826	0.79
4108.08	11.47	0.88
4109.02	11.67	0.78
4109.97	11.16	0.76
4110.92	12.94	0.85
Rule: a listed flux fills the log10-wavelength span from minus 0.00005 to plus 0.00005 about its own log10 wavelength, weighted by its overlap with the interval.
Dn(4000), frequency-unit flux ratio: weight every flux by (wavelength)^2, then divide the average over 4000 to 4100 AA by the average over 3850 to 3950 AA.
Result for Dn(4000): 1.33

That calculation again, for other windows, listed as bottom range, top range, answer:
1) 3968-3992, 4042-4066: 1.47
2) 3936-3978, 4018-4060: 1.53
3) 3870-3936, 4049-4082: 1.42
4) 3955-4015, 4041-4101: 1.22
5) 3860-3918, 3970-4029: 1.24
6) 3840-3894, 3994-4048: 1.48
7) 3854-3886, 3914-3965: 1.05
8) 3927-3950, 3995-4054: 1.40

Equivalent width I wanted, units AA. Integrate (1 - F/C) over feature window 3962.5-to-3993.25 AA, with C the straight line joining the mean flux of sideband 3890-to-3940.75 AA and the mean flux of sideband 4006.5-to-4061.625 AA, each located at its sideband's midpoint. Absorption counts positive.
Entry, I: 7.3 AA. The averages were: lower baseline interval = 11.7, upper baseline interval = 15.1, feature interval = 10.4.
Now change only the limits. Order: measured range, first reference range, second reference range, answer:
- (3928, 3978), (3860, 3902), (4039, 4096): 7.3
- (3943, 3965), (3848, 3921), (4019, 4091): 2.0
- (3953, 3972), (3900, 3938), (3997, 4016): 5.9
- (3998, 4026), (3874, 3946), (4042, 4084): -2.6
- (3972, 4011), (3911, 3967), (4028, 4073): 1.8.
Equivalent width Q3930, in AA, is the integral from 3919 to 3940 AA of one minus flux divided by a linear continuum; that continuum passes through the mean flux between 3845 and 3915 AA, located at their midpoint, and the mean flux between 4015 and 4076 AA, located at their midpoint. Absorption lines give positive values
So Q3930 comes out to 1.4 AA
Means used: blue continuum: 11.3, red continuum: 15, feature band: 11.6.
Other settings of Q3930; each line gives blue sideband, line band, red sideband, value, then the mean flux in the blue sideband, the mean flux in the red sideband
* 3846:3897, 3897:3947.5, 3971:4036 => -1.82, 10.9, 13.6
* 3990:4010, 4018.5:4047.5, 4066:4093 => -2.49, 14.1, 13.7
